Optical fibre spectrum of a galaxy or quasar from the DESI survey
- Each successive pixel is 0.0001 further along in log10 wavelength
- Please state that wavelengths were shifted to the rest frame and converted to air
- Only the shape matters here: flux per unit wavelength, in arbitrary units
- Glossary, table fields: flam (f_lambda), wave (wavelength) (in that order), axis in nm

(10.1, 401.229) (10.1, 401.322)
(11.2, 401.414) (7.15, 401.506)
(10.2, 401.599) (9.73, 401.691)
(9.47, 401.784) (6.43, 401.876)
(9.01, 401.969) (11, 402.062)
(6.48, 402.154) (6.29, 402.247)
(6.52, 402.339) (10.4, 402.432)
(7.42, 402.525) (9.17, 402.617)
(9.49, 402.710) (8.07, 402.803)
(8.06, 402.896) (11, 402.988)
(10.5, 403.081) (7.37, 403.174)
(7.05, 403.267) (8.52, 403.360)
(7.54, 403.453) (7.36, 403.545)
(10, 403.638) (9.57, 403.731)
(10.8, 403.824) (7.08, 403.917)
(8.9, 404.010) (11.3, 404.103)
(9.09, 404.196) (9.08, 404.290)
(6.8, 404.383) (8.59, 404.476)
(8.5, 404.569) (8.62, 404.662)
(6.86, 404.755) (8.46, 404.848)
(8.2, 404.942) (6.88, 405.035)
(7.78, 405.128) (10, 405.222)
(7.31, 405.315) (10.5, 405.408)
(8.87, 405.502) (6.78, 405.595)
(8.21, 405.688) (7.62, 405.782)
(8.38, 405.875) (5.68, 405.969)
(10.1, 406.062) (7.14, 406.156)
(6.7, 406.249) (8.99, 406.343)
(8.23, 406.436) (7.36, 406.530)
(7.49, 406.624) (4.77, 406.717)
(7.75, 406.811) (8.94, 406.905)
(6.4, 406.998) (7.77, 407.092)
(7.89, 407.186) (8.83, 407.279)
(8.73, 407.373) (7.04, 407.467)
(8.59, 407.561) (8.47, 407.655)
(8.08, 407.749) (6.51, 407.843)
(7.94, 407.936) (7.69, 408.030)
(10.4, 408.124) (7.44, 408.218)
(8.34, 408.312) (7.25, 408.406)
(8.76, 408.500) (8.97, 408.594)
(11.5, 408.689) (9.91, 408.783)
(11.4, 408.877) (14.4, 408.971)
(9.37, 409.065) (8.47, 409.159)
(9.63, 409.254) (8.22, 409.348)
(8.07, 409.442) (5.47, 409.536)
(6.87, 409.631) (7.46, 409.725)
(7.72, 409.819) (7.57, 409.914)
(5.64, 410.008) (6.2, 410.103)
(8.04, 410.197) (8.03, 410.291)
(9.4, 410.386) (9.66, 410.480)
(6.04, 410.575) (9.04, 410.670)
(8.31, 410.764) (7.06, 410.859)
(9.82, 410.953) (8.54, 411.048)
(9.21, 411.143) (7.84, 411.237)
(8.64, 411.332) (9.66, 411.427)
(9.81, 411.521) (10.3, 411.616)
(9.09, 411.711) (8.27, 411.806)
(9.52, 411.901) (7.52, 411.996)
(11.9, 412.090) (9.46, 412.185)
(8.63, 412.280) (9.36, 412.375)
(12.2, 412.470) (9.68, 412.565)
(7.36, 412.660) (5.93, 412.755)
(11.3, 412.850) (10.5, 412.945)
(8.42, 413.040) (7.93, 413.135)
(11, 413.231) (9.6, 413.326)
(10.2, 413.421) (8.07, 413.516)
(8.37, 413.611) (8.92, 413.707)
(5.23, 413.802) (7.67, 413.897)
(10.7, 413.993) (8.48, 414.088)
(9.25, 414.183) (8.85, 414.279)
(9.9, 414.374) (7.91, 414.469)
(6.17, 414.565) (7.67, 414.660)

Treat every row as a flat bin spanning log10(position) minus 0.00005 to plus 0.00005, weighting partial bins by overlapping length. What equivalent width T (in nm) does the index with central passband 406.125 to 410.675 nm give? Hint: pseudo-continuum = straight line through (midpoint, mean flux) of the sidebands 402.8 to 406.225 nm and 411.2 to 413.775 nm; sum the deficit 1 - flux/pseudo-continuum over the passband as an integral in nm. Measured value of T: 0.33 nm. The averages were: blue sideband 8.44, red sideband 9.21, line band 8.17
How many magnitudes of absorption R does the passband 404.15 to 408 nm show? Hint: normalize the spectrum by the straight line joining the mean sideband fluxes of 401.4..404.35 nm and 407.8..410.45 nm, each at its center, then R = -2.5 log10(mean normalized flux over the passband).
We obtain 0.09 mag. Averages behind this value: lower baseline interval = 8.75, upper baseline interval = 8.47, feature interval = 7.95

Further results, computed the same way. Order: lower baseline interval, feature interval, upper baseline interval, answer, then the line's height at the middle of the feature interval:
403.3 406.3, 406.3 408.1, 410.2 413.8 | 0.101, 8.56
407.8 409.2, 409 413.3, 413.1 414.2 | 0.042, 9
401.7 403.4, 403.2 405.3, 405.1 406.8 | -0.038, 8.18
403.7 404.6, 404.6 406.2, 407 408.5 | 0.072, 8.64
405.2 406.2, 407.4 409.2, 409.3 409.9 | -0.181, 7.61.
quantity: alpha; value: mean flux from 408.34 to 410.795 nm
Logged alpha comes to 8.51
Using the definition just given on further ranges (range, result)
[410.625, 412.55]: 9.22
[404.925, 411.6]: 8.26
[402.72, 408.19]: 8.23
